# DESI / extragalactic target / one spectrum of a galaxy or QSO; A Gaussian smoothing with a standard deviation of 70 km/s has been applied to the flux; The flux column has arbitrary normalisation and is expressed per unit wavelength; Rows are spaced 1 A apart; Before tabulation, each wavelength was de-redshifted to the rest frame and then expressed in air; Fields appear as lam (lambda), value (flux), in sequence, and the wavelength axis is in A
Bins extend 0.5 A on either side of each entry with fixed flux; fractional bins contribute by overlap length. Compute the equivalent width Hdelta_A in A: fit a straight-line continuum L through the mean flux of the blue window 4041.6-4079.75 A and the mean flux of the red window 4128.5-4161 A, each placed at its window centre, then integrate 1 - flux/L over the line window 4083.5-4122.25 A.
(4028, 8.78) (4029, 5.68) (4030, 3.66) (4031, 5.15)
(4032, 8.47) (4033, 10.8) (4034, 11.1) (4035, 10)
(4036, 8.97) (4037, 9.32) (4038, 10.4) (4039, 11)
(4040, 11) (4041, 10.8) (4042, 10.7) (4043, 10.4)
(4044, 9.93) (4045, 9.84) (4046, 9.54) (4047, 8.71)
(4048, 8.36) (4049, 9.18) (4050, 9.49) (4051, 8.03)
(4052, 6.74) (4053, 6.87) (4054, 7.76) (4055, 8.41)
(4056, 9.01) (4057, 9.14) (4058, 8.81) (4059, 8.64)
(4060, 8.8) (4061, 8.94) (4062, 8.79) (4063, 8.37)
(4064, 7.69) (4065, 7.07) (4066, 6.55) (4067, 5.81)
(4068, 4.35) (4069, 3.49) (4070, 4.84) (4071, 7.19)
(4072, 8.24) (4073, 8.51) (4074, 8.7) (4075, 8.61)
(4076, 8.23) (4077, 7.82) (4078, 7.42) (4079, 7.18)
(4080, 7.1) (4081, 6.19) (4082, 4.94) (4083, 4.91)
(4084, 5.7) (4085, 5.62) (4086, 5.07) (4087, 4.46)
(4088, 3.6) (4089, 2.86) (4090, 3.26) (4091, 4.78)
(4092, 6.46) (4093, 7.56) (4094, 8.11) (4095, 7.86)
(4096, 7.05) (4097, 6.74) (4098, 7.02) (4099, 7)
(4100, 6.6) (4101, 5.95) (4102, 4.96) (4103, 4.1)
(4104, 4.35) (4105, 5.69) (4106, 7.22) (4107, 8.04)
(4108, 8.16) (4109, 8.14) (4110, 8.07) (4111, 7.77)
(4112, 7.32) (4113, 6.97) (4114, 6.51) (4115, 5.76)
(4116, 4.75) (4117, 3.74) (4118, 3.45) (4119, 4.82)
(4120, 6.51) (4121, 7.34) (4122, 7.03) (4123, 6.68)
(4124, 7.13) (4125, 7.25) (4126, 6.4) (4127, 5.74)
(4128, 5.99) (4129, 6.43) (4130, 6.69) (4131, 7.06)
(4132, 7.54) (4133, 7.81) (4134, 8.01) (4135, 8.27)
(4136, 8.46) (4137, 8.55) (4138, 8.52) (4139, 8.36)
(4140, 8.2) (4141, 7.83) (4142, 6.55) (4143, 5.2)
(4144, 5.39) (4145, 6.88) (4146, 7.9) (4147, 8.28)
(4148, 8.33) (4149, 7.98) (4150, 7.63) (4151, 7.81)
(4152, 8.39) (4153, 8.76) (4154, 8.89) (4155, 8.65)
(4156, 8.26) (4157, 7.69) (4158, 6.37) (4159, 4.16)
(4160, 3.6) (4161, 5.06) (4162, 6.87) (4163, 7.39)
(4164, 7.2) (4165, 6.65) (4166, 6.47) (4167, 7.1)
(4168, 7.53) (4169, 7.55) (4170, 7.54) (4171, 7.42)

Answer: 8.4 A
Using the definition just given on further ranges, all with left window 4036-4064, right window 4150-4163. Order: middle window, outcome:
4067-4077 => 2.06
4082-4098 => 5.20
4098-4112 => 2.43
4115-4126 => 2.65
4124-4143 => 0.38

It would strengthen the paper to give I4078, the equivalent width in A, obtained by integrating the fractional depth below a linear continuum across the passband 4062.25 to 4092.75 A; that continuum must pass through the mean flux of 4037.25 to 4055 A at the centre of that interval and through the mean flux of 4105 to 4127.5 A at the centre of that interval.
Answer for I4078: 7.2 A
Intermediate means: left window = 9.31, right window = 6.56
